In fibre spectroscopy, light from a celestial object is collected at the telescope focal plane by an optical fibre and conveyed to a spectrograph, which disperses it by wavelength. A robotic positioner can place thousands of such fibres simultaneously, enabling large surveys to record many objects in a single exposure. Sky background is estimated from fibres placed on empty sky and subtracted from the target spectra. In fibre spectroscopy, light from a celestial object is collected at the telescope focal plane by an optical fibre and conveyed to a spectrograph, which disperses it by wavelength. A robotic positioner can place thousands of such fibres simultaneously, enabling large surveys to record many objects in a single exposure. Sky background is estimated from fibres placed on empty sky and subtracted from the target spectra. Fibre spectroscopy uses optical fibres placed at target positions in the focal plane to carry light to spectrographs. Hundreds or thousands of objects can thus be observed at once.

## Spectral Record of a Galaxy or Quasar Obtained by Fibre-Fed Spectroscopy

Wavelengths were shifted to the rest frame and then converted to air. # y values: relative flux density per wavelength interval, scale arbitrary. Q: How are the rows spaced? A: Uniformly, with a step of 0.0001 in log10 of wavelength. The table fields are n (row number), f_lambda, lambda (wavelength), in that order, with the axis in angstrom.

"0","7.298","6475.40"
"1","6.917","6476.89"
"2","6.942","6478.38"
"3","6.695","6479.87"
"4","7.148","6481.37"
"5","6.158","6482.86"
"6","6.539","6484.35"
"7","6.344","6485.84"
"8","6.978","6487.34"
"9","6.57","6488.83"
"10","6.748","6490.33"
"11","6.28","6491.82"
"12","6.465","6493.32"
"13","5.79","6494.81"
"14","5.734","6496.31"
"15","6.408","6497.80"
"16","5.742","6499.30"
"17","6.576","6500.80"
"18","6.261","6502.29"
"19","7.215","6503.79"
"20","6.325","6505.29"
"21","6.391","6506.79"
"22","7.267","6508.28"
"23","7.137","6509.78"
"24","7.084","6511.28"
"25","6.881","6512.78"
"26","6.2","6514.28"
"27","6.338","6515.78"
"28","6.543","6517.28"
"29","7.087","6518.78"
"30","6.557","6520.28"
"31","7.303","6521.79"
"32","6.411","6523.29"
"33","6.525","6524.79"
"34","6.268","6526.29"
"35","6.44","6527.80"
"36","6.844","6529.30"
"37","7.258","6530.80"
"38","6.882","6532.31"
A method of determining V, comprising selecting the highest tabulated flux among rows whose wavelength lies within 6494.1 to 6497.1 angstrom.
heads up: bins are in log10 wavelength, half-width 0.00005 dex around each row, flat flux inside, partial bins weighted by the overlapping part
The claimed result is 5.79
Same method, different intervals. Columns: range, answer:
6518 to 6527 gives 7.303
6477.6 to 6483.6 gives 7.148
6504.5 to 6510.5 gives 7.267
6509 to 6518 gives 7.137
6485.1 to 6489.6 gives 6.978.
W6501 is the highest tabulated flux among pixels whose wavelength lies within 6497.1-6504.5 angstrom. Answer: 7.215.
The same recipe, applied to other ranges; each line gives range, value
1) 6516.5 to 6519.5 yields 7.087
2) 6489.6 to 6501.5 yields 6.748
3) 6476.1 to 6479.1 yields 6.942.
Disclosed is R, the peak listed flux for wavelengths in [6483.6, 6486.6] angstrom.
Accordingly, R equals 6.539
